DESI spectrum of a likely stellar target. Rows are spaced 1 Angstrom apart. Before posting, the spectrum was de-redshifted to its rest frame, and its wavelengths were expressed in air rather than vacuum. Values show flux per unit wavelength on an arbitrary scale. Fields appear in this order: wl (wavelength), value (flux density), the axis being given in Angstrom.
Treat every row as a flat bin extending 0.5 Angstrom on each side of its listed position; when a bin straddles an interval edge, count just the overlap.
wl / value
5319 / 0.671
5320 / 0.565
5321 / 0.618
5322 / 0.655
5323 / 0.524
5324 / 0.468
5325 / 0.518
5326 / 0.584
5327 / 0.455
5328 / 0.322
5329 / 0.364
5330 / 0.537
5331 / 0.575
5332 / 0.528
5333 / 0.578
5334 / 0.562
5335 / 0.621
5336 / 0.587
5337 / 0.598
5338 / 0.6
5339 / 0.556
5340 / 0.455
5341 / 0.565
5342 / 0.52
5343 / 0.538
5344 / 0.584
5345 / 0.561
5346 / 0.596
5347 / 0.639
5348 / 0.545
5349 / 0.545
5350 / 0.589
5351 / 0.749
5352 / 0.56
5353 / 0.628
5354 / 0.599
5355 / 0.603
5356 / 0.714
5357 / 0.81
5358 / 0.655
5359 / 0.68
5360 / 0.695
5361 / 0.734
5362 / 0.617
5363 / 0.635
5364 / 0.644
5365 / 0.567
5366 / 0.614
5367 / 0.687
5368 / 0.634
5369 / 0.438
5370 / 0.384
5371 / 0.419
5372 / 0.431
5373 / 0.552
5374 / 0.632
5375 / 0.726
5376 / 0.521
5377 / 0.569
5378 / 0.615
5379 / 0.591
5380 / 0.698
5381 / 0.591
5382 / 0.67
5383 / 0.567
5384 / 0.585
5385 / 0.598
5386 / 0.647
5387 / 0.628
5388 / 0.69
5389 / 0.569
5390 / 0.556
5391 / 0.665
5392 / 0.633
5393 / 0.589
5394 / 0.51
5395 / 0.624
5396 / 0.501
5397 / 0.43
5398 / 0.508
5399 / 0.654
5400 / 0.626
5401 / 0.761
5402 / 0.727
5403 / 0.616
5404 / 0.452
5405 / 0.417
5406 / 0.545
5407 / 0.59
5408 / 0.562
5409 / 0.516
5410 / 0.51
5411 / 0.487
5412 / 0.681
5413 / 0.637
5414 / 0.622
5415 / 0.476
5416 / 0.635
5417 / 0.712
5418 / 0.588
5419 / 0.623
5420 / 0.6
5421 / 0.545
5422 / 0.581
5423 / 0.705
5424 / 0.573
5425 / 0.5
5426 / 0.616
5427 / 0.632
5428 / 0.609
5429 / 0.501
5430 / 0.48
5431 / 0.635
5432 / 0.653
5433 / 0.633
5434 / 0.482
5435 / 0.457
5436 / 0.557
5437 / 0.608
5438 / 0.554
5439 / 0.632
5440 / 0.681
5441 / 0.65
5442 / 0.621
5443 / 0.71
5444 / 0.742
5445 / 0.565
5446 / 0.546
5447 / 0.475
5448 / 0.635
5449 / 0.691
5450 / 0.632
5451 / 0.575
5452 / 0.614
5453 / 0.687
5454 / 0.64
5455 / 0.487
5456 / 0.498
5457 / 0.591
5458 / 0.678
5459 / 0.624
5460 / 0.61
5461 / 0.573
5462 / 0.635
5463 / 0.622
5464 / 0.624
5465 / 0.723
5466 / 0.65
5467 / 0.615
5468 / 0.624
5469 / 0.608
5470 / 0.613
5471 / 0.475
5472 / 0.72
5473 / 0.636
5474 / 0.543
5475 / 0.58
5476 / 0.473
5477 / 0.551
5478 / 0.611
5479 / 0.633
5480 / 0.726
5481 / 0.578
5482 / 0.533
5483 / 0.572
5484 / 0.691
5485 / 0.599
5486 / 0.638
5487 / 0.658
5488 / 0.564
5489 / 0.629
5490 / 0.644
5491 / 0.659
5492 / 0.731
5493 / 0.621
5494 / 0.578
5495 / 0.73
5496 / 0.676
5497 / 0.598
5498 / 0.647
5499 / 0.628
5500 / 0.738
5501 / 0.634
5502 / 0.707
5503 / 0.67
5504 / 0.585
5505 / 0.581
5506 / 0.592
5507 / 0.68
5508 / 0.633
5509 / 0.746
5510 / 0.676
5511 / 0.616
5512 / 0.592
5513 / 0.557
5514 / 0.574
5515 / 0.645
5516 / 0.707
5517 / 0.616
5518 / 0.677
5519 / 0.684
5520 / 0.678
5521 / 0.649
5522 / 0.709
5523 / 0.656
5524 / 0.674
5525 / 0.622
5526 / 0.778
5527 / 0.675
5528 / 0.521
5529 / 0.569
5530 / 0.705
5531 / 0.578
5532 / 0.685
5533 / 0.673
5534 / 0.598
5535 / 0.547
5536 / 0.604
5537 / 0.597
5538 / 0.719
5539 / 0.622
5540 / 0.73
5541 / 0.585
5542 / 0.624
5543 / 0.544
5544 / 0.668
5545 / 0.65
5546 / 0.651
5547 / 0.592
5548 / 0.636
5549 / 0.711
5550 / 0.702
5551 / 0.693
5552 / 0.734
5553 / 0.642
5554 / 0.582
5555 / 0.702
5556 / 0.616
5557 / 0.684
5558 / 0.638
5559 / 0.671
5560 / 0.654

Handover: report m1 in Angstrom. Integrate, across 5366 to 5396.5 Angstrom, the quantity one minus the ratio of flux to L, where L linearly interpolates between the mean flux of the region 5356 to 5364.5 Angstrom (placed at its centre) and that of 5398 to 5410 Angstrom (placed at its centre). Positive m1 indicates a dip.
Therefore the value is 2.4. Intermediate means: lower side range 0.686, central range 0.584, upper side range 0.581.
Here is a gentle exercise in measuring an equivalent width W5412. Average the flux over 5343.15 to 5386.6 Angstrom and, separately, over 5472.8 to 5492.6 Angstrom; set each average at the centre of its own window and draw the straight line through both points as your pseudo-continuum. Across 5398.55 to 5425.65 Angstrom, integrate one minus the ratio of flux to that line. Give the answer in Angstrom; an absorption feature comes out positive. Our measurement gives 0.8 Angstrom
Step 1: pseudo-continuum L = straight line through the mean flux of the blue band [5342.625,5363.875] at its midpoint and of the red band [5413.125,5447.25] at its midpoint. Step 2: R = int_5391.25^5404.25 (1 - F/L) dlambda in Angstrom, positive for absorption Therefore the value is 0.4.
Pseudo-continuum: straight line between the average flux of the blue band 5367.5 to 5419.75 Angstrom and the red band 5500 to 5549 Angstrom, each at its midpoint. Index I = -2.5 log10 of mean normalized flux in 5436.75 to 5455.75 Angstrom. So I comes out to -0.02 mag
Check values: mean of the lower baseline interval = 0.581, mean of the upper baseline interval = 0.642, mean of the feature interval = 0.617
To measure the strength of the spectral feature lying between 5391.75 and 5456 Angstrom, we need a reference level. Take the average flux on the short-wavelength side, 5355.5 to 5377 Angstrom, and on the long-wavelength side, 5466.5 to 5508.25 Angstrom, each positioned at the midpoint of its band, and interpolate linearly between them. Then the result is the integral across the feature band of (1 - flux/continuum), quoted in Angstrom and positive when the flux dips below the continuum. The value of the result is 2.8 Angstrom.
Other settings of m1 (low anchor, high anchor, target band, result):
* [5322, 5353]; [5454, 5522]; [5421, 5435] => 0.4 Angstrom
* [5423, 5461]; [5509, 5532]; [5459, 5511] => -0.3 Angstrom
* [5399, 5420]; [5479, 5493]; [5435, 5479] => 0.6 Angstrom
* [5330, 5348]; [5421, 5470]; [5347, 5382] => -2.0 Angstrom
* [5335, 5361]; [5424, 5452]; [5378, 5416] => 0.9 Angstrom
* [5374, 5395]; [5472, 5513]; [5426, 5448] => 1.0 Angstrom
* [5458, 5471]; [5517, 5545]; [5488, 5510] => -0.6 Angstrom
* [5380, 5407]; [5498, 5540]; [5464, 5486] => 0.6 Angstrom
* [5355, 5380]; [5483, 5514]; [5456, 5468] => 0.1 Angstrom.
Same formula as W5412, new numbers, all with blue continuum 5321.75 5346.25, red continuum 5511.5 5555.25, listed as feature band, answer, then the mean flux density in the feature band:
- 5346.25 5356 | -1.2 Angstrom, 0.612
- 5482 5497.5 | -0.4 Angstrom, 0.636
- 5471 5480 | 0.3 Angstrom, 0.594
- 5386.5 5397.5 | -0.3 Angstrom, 0.581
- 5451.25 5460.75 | 0.0 Angstrom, 0.602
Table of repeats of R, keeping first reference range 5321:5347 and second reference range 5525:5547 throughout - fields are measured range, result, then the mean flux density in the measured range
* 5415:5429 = -0.46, 0.601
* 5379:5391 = -1.15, 0.619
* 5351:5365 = -2.71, 0.659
